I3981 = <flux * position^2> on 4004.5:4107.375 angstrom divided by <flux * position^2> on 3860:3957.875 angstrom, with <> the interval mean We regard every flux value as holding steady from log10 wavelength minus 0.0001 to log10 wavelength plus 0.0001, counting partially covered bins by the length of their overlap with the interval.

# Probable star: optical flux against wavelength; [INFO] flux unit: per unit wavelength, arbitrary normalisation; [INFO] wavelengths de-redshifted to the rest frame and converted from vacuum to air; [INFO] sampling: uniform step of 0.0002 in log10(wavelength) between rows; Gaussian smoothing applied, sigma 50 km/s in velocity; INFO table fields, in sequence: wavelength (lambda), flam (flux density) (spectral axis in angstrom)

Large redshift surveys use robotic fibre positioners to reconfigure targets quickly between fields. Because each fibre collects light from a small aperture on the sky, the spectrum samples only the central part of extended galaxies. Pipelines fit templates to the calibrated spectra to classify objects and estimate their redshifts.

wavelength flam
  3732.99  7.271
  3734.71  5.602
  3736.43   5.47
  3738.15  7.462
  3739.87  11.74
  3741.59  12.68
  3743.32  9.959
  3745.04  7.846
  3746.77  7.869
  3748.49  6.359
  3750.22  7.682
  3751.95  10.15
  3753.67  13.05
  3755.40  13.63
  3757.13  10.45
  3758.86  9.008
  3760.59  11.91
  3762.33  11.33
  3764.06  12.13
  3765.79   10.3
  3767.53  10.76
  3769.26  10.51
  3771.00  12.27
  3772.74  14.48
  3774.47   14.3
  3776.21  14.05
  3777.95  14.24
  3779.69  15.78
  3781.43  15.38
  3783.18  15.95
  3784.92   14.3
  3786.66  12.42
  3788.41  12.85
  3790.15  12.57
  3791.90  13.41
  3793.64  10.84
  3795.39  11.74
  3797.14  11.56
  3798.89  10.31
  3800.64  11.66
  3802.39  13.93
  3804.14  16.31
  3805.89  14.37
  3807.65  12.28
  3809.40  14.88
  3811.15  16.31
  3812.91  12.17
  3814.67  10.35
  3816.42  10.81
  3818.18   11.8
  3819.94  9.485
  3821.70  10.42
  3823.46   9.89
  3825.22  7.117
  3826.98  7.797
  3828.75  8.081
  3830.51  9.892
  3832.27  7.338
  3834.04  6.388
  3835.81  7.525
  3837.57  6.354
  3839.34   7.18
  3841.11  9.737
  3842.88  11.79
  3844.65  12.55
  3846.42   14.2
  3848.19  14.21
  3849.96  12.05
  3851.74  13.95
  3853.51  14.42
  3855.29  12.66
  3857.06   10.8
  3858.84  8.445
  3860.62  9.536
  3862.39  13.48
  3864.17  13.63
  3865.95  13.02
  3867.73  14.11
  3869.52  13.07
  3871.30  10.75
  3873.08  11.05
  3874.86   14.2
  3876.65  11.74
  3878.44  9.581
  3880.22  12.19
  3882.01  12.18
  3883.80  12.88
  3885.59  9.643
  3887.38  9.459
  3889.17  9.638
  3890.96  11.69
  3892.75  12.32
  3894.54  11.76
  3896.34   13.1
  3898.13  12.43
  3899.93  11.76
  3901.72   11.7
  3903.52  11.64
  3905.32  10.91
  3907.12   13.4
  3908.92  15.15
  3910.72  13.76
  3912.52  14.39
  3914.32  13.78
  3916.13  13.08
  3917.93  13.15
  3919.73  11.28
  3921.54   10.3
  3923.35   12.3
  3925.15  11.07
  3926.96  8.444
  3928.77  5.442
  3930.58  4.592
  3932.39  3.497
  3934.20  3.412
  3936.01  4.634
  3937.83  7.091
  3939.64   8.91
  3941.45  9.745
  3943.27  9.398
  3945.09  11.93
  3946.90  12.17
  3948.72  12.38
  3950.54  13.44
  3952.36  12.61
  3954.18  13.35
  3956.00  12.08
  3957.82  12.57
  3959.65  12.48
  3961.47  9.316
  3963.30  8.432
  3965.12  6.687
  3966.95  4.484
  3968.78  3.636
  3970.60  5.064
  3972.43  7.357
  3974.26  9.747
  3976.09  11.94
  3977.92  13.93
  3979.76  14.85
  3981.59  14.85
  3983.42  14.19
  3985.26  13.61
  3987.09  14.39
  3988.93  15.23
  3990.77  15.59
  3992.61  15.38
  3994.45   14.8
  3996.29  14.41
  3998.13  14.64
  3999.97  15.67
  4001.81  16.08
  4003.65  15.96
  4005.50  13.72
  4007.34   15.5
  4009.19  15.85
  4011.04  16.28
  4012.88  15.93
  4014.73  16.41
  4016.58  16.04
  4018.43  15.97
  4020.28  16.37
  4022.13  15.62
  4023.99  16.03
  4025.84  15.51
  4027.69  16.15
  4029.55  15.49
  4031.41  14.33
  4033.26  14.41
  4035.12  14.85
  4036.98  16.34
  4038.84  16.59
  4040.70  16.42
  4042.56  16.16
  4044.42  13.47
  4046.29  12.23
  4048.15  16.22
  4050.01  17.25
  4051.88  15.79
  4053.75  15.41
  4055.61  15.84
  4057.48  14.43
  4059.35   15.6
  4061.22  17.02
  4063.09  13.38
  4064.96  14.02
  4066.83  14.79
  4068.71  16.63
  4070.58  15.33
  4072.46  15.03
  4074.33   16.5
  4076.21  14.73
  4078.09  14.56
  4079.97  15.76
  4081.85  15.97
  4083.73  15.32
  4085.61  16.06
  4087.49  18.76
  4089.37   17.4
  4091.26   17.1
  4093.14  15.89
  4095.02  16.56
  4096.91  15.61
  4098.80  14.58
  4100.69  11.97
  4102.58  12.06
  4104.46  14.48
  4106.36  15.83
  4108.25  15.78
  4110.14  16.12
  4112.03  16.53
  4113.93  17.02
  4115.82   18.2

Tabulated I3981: 1.5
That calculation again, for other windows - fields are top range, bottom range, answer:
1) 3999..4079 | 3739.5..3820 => 1.46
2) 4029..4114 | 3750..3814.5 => 1.41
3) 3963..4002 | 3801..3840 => 1.25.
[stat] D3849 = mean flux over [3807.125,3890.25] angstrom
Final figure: 11.1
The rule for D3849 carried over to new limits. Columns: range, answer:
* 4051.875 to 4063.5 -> 15.4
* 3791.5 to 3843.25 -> 10.7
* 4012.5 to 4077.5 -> 15.5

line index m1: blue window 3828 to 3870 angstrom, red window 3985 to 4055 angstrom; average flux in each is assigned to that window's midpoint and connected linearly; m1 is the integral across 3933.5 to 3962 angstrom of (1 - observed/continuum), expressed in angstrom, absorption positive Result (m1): 6.7 angstrom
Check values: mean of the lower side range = 11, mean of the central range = 10.4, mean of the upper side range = 15.4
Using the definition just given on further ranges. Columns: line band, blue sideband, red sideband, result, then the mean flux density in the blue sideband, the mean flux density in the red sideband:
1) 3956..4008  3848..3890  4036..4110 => 6.10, 11.9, 15.5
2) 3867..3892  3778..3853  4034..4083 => 2.09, 11.7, 15.4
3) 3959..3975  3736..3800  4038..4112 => 7.65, 11.6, 15.5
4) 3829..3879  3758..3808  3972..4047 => 8.51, 12.8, 14.9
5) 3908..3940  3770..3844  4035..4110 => 8.66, 11.7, 15.5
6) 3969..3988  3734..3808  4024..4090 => 3.68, 11.7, 15.5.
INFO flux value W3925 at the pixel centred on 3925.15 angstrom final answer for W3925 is 11.07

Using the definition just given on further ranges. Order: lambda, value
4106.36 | 15.83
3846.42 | 14.2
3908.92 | 15.15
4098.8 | 14.58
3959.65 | 12.48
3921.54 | 10.3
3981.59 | 14.85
